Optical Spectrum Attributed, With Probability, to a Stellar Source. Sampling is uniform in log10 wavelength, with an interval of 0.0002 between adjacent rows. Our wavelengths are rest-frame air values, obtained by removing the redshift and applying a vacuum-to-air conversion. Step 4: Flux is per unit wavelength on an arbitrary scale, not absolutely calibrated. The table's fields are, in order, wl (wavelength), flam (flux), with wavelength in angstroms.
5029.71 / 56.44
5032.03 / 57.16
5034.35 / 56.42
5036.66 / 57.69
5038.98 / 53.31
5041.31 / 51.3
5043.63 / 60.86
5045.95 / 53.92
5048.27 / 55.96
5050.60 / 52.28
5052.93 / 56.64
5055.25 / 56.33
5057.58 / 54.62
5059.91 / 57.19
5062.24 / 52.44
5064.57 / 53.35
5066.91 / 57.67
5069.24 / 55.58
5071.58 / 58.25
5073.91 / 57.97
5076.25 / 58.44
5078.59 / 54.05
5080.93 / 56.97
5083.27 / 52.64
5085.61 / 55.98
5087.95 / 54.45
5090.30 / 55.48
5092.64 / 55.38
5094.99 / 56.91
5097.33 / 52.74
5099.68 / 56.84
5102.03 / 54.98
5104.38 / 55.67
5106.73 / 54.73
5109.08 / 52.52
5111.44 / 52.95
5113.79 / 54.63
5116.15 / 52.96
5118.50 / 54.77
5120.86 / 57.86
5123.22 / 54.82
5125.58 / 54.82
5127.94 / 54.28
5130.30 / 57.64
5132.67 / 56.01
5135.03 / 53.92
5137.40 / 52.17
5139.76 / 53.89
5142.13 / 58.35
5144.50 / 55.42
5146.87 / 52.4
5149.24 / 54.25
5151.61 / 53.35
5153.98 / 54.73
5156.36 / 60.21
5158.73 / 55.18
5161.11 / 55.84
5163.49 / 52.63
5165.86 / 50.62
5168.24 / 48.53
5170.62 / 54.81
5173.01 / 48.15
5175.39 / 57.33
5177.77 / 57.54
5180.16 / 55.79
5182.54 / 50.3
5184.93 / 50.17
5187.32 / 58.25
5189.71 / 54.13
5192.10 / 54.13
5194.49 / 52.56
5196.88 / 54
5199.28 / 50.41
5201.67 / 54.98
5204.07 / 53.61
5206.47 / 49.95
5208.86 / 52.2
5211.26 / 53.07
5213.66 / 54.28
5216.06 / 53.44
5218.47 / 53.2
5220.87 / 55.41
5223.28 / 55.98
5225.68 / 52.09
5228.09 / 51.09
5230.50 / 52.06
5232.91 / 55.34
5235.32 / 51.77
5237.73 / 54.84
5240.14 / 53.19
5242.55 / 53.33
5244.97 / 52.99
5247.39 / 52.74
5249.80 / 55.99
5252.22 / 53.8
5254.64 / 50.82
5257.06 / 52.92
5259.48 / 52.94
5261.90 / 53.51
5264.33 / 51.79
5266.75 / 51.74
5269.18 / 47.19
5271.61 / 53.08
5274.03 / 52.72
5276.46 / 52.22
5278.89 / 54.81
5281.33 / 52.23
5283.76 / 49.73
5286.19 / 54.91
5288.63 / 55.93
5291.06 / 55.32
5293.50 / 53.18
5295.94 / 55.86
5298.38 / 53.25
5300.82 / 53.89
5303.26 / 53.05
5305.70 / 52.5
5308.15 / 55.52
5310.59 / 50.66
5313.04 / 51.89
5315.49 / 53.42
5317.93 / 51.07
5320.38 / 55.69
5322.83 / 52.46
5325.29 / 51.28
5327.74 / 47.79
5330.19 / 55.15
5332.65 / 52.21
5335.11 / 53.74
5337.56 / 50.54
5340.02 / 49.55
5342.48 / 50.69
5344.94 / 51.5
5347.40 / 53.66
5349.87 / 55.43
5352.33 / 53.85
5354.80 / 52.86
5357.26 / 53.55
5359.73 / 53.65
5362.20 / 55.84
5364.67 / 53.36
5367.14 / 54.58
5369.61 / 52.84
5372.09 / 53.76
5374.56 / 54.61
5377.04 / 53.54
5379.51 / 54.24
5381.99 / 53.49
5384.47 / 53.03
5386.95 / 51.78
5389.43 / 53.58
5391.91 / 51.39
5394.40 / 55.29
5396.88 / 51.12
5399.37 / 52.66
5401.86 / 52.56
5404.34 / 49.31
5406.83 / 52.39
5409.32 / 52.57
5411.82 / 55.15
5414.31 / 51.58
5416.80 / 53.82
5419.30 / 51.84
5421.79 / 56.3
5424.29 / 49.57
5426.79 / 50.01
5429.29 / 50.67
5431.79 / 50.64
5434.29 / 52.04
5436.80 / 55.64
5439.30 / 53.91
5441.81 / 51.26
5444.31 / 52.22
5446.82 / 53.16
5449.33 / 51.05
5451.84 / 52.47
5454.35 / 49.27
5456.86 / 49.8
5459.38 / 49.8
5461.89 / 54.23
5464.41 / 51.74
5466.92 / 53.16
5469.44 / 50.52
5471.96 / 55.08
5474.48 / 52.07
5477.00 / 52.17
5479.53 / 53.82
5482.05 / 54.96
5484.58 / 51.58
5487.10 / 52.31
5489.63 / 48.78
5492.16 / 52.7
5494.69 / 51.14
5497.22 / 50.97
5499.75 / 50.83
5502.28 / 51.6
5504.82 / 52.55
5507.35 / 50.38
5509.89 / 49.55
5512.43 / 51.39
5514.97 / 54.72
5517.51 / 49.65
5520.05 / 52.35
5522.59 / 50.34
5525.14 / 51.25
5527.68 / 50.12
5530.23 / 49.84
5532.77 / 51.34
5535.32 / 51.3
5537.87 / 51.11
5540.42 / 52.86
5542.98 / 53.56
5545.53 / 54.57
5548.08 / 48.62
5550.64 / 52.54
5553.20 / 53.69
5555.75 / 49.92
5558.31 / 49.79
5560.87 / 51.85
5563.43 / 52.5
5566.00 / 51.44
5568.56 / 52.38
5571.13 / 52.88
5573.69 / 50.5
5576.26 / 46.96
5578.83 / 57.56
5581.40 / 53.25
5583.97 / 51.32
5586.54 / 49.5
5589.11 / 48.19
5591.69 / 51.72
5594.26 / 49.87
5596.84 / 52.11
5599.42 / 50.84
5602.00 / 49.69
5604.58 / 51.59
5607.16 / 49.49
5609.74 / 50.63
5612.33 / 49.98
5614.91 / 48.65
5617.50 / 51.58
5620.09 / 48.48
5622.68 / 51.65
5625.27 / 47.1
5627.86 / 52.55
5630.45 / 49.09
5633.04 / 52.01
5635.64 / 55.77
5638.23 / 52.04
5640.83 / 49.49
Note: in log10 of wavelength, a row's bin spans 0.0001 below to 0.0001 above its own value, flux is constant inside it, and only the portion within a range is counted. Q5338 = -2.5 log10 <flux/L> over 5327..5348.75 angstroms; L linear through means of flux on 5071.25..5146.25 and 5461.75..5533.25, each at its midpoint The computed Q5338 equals 0.029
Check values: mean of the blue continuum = 55.2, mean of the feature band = 51.7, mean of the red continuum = 51.7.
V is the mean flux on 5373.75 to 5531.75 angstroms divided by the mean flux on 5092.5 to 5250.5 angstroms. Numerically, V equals 0.96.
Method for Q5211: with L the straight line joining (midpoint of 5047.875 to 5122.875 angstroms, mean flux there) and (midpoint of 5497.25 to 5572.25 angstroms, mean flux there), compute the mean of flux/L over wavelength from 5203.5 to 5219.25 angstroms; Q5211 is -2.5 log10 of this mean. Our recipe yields 0.029 mag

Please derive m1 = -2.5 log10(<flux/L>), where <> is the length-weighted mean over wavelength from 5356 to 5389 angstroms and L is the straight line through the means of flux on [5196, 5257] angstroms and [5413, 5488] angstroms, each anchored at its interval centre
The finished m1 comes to -0.02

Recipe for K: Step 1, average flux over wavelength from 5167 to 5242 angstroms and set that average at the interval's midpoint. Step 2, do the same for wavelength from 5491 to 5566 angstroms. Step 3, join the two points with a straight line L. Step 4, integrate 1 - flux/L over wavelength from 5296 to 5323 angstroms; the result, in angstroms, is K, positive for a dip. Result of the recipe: -0.2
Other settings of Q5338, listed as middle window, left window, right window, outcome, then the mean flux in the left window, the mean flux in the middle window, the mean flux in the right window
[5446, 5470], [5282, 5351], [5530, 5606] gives 0.01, 52.8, 51.5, 51.5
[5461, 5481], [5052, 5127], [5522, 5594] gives -0.01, 55.3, 52.8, 51.5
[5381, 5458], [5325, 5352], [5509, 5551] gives -0.01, 52.1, 52.2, 51.5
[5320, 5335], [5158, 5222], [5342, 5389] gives 0.02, 53.3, 52.3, 53.5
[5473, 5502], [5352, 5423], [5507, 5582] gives 0.01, 53.3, 52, 51.6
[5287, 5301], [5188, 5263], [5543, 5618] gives -0.04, 53.3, 54.6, 51.2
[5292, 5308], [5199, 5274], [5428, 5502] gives -0.02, 52.9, 53.8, 52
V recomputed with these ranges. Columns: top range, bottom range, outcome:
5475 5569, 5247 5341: 0.98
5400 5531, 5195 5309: 0.98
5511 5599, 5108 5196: 0.95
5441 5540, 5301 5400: 0.98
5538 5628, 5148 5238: 0.95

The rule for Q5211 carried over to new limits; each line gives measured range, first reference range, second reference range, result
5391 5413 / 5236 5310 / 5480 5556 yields -0.003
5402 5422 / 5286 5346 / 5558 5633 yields -0.012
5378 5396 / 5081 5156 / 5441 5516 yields -0.013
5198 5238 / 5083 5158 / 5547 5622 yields 0.020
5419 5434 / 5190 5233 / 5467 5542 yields 0.011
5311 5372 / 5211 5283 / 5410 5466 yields -0.004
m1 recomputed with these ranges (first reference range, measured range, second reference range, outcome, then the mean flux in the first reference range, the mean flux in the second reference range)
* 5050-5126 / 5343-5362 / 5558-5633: -0.01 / 55.3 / 50.8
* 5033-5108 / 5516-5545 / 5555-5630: 0.00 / 55.5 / 50.8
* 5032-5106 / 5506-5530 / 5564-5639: 0.01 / 55.6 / 51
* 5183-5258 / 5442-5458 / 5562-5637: 0.01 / 53.3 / 51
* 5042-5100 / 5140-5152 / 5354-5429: 0.01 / 55.7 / 53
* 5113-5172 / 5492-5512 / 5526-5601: 0.02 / 54.5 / 51.4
